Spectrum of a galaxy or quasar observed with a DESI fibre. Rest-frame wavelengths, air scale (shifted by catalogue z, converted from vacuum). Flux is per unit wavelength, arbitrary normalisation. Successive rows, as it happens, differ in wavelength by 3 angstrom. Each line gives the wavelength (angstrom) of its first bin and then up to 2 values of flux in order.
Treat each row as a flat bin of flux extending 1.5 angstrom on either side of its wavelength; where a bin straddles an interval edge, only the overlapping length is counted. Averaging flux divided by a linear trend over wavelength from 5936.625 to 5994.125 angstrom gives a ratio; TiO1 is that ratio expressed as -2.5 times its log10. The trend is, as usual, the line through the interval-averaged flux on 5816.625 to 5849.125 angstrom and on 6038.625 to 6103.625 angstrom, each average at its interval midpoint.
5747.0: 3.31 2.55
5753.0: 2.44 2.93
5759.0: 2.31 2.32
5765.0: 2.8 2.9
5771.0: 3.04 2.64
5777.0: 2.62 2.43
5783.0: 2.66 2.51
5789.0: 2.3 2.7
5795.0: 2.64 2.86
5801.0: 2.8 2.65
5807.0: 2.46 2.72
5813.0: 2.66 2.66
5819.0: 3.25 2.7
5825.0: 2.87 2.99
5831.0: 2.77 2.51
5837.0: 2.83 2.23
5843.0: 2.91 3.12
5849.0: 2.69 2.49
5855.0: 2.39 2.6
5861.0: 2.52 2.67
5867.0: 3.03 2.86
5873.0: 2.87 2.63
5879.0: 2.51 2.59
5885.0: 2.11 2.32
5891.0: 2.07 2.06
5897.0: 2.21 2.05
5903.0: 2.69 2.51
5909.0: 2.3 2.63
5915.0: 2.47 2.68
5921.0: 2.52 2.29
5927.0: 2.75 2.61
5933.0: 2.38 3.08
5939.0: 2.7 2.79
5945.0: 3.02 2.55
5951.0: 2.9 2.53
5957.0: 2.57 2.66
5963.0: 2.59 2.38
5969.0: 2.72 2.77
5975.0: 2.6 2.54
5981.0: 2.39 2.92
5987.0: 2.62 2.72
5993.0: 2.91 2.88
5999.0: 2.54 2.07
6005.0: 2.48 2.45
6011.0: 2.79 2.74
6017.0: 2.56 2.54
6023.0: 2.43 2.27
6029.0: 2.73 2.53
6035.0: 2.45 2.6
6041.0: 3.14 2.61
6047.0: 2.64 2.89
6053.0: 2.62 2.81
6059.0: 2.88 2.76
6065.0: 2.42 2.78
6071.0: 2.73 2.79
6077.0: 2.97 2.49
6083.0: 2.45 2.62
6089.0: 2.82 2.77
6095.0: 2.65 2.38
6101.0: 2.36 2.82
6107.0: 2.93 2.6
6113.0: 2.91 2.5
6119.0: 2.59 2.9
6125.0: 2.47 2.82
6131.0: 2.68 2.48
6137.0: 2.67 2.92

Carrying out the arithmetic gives 0.03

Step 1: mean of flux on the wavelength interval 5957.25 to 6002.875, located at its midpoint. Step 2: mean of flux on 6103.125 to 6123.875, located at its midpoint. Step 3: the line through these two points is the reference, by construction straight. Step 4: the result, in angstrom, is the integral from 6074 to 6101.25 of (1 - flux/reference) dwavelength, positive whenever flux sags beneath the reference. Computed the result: 0.9 angstrom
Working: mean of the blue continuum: 2.63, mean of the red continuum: 2.74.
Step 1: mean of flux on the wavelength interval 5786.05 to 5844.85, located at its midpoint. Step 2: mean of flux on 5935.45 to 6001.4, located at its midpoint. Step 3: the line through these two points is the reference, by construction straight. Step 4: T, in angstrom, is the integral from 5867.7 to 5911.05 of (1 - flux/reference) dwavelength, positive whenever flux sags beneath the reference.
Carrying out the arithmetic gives 4.3 angstrom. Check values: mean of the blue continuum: 2.71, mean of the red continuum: 2.69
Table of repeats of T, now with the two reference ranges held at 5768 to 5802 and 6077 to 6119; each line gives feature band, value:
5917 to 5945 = -0.1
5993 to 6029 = 1.4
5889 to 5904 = 2.6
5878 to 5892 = 1.8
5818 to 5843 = -1.0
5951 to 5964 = 0.2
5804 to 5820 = -0.4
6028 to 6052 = -0.4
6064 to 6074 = -0.1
